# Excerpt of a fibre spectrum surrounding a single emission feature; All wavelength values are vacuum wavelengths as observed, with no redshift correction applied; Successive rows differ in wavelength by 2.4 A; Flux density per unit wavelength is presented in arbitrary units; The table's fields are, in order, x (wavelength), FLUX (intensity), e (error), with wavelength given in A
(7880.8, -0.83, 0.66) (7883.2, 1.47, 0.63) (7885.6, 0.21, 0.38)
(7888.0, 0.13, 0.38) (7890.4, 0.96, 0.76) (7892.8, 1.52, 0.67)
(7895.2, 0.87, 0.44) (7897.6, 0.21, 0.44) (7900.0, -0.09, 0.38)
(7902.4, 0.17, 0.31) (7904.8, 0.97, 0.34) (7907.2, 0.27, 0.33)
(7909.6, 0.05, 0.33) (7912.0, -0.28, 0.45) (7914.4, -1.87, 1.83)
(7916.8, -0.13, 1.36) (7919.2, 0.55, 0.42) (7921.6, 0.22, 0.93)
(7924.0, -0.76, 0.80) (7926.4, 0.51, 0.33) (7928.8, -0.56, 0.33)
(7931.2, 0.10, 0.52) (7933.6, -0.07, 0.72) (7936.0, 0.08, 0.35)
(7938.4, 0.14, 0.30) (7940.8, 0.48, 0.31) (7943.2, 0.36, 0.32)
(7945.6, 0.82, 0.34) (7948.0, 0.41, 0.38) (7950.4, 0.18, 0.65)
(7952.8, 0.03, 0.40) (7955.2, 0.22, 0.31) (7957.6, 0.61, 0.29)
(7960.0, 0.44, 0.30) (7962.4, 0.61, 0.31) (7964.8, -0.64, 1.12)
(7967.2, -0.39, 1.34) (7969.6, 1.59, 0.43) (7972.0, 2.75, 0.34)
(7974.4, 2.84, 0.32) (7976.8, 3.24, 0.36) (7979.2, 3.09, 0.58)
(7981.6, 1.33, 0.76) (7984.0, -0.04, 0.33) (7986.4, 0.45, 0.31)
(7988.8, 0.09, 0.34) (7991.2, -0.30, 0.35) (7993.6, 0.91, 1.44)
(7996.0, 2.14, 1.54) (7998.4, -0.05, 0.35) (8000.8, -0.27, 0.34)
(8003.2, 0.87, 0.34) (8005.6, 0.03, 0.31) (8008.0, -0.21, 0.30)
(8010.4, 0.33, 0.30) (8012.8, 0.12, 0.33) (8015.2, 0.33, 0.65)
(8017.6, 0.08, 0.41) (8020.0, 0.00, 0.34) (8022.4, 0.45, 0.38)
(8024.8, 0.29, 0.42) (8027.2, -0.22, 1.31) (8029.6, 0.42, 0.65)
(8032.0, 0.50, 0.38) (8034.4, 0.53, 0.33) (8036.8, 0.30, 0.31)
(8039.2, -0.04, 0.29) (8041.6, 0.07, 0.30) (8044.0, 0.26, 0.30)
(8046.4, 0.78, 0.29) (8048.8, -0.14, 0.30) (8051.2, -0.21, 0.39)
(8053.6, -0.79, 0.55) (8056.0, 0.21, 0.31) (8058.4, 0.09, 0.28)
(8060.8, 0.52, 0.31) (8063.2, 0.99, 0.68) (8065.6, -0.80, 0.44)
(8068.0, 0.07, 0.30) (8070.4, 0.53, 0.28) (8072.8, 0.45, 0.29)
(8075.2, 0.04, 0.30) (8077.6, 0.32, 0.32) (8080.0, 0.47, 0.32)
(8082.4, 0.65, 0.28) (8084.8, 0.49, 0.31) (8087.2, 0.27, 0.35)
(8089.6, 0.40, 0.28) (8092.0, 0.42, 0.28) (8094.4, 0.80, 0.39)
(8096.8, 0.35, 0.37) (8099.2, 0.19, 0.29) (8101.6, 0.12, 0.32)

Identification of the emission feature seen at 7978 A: [O II] 3727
